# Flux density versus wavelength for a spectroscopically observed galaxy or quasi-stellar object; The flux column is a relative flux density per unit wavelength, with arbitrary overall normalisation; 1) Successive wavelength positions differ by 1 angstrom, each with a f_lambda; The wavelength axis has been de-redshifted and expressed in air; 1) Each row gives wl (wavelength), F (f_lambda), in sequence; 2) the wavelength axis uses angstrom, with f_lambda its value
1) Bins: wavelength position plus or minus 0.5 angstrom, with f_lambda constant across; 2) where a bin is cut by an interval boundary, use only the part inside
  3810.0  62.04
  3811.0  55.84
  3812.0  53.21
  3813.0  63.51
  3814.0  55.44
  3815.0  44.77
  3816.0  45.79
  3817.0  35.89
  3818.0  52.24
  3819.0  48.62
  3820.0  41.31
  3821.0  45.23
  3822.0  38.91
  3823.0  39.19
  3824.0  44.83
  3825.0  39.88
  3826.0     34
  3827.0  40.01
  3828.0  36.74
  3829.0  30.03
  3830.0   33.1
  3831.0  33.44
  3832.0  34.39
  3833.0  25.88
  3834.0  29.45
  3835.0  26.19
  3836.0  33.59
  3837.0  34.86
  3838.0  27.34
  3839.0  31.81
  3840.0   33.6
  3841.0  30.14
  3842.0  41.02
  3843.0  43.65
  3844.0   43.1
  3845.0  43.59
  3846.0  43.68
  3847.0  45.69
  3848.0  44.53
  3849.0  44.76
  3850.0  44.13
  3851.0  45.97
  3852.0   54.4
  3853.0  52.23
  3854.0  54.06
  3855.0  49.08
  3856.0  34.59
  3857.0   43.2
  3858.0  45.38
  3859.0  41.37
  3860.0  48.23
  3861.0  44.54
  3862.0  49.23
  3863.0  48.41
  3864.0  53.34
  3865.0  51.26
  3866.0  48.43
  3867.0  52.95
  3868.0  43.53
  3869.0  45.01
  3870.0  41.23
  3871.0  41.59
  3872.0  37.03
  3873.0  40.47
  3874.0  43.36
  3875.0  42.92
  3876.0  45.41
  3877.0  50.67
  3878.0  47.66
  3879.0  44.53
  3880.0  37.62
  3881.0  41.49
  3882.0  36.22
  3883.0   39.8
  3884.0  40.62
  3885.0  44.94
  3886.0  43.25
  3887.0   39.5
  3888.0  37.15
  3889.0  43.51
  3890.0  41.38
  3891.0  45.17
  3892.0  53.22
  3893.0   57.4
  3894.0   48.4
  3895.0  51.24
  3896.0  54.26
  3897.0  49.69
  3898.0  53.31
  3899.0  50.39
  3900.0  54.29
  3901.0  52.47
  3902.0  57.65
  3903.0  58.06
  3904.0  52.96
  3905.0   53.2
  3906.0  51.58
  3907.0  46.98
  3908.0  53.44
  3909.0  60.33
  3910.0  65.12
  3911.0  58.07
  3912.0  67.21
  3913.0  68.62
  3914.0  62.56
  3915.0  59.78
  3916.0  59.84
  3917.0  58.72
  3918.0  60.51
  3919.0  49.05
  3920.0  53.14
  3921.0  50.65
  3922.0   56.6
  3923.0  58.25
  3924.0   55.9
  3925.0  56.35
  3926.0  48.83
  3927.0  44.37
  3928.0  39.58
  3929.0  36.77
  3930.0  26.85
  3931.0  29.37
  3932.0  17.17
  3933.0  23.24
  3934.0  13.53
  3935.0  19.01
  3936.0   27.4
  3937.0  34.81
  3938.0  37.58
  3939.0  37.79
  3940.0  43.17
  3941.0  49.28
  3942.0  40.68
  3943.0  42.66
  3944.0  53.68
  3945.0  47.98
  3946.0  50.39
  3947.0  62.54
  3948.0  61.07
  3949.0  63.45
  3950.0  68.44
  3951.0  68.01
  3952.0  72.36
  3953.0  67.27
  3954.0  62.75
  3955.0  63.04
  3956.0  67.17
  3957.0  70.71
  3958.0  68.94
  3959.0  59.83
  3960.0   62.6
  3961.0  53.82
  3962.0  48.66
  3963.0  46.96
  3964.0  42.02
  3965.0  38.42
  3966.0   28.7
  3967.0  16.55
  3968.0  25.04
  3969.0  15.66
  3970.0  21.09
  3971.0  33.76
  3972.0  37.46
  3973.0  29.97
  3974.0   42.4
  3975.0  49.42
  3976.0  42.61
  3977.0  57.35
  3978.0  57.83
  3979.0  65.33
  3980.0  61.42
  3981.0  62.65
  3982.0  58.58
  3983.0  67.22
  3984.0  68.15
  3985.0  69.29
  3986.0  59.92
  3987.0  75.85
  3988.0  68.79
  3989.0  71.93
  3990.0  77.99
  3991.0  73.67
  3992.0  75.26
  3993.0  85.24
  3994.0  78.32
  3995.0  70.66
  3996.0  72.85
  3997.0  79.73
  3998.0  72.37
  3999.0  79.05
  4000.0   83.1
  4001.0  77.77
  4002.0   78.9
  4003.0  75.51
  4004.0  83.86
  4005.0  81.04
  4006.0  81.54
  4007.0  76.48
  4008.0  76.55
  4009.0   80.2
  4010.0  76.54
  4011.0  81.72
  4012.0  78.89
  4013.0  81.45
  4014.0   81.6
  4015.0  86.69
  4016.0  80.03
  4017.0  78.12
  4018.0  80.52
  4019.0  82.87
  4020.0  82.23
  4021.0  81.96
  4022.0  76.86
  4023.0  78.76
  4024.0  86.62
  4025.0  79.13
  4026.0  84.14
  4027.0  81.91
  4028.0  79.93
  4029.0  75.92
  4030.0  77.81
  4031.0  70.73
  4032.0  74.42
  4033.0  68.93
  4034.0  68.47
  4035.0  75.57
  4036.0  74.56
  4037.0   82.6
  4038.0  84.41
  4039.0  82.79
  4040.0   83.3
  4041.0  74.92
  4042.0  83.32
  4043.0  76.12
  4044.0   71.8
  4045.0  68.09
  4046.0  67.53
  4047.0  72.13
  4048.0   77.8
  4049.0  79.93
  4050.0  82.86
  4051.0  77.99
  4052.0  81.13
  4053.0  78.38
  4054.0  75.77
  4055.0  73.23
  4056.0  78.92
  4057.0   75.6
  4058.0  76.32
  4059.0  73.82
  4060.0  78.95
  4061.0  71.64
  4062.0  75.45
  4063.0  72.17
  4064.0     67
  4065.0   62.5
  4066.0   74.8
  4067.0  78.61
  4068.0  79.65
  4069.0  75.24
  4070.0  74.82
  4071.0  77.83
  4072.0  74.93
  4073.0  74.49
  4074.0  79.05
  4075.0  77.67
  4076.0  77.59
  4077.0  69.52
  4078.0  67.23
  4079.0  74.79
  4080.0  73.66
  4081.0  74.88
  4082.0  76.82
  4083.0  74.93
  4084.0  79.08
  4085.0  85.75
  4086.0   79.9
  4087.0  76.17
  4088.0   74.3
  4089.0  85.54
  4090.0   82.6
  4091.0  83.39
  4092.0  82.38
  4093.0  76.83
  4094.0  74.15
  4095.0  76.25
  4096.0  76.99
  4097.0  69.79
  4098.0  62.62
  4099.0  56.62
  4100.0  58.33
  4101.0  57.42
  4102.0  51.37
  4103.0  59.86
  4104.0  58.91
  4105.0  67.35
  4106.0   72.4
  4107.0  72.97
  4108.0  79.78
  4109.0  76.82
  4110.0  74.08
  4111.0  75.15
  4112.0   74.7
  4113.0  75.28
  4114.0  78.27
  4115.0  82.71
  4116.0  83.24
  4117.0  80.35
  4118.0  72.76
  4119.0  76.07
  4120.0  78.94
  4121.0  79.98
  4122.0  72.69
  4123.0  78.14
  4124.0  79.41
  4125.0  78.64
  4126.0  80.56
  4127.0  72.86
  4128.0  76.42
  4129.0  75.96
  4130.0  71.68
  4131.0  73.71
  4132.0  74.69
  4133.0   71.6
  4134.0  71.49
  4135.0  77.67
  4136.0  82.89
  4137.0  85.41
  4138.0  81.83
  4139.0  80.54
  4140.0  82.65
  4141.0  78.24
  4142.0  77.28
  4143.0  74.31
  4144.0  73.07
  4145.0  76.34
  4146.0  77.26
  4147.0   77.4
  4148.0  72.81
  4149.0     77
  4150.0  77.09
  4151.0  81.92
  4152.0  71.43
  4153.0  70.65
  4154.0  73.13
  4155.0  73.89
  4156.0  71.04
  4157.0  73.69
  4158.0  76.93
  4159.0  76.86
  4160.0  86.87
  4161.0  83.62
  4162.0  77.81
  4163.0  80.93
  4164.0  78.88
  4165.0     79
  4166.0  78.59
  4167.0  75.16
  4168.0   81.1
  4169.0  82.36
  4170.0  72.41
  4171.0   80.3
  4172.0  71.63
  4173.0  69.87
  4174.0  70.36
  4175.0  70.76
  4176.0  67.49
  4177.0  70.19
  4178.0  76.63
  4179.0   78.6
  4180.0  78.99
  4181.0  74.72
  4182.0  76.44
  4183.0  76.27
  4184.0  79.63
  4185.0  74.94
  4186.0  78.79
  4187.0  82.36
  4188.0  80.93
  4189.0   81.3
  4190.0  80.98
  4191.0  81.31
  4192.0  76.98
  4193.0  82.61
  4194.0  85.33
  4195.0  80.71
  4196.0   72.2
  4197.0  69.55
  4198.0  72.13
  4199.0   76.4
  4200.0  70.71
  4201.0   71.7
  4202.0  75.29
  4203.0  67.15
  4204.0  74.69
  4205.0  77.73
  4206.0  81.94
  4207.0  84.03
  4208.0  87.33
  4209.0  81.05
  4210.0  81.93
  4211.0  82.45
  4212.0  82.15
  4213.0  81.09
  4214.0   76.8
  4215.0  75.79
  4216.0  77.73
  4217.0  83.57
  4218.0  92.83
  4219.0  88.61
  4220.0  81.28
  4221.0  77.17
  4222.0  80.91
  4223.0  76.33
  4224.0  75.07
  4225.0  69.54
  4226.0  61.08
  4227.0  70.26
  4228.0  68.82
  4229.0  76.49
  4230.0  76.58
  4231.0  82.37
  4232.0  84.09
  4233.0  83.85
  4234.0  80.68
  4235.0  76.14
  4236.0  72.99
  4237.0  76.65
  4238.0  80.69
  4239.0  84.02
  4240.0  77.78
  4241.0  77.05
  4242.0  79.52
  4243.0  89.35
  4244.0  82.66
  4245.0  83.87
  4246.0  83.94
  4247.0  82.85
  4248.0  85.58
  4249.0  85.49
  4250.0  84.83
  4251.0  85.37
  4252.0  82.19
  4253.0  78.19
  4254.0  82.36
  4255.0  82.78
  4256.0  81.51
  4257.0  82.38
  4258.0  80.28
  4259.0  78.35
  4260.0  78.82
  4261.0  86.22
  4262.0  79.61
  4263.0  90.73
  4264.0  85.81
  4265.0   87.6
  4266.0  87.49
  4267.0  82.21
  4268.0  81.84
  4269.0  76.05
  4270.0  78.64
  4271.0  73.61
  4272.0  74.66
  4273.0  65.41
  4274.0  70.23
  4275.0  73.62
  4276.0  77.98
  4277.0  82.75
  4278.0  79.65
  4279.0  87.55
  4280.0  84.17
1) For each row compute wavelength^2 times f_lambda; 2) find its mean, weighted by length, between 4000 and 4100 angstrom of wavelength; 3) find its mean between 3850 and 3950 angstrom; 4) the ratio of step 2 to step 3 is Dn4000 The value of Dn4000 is 1.8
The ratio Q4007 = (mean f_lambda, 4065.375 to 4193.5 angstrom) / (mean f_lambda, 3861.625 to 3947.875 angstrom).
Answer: 1.6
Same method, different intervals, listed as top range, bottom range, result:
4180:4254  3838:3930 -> 1.65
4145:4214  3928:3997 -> 1.49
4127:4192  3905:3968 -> 1.54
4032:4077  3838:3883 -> 1.72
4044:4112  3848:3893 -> 1.64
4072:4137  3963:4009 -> 1.22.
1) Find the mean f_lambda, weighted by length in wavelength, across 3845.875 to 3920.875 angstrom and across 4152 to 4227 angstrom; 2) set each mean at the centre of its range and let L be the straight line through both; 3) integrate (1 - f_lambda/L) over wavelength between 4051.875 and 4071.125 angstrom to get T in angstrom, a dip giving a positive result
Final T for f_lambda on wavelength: -2.78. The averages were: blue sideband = 49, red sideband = 77.3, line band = 74.9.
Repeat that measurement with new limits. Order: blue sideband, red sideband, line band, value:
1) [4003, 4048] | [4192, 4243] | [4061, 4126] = 3.37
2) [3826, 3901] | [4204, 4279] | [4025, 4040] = -4.53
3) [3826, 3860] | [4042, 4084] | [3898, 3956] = 2.17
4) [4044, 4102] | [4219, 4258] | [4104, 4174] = -0.03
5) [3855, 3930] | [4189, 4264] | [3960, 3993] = 2.86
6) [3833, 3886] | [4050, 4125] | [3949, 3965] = -1.33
